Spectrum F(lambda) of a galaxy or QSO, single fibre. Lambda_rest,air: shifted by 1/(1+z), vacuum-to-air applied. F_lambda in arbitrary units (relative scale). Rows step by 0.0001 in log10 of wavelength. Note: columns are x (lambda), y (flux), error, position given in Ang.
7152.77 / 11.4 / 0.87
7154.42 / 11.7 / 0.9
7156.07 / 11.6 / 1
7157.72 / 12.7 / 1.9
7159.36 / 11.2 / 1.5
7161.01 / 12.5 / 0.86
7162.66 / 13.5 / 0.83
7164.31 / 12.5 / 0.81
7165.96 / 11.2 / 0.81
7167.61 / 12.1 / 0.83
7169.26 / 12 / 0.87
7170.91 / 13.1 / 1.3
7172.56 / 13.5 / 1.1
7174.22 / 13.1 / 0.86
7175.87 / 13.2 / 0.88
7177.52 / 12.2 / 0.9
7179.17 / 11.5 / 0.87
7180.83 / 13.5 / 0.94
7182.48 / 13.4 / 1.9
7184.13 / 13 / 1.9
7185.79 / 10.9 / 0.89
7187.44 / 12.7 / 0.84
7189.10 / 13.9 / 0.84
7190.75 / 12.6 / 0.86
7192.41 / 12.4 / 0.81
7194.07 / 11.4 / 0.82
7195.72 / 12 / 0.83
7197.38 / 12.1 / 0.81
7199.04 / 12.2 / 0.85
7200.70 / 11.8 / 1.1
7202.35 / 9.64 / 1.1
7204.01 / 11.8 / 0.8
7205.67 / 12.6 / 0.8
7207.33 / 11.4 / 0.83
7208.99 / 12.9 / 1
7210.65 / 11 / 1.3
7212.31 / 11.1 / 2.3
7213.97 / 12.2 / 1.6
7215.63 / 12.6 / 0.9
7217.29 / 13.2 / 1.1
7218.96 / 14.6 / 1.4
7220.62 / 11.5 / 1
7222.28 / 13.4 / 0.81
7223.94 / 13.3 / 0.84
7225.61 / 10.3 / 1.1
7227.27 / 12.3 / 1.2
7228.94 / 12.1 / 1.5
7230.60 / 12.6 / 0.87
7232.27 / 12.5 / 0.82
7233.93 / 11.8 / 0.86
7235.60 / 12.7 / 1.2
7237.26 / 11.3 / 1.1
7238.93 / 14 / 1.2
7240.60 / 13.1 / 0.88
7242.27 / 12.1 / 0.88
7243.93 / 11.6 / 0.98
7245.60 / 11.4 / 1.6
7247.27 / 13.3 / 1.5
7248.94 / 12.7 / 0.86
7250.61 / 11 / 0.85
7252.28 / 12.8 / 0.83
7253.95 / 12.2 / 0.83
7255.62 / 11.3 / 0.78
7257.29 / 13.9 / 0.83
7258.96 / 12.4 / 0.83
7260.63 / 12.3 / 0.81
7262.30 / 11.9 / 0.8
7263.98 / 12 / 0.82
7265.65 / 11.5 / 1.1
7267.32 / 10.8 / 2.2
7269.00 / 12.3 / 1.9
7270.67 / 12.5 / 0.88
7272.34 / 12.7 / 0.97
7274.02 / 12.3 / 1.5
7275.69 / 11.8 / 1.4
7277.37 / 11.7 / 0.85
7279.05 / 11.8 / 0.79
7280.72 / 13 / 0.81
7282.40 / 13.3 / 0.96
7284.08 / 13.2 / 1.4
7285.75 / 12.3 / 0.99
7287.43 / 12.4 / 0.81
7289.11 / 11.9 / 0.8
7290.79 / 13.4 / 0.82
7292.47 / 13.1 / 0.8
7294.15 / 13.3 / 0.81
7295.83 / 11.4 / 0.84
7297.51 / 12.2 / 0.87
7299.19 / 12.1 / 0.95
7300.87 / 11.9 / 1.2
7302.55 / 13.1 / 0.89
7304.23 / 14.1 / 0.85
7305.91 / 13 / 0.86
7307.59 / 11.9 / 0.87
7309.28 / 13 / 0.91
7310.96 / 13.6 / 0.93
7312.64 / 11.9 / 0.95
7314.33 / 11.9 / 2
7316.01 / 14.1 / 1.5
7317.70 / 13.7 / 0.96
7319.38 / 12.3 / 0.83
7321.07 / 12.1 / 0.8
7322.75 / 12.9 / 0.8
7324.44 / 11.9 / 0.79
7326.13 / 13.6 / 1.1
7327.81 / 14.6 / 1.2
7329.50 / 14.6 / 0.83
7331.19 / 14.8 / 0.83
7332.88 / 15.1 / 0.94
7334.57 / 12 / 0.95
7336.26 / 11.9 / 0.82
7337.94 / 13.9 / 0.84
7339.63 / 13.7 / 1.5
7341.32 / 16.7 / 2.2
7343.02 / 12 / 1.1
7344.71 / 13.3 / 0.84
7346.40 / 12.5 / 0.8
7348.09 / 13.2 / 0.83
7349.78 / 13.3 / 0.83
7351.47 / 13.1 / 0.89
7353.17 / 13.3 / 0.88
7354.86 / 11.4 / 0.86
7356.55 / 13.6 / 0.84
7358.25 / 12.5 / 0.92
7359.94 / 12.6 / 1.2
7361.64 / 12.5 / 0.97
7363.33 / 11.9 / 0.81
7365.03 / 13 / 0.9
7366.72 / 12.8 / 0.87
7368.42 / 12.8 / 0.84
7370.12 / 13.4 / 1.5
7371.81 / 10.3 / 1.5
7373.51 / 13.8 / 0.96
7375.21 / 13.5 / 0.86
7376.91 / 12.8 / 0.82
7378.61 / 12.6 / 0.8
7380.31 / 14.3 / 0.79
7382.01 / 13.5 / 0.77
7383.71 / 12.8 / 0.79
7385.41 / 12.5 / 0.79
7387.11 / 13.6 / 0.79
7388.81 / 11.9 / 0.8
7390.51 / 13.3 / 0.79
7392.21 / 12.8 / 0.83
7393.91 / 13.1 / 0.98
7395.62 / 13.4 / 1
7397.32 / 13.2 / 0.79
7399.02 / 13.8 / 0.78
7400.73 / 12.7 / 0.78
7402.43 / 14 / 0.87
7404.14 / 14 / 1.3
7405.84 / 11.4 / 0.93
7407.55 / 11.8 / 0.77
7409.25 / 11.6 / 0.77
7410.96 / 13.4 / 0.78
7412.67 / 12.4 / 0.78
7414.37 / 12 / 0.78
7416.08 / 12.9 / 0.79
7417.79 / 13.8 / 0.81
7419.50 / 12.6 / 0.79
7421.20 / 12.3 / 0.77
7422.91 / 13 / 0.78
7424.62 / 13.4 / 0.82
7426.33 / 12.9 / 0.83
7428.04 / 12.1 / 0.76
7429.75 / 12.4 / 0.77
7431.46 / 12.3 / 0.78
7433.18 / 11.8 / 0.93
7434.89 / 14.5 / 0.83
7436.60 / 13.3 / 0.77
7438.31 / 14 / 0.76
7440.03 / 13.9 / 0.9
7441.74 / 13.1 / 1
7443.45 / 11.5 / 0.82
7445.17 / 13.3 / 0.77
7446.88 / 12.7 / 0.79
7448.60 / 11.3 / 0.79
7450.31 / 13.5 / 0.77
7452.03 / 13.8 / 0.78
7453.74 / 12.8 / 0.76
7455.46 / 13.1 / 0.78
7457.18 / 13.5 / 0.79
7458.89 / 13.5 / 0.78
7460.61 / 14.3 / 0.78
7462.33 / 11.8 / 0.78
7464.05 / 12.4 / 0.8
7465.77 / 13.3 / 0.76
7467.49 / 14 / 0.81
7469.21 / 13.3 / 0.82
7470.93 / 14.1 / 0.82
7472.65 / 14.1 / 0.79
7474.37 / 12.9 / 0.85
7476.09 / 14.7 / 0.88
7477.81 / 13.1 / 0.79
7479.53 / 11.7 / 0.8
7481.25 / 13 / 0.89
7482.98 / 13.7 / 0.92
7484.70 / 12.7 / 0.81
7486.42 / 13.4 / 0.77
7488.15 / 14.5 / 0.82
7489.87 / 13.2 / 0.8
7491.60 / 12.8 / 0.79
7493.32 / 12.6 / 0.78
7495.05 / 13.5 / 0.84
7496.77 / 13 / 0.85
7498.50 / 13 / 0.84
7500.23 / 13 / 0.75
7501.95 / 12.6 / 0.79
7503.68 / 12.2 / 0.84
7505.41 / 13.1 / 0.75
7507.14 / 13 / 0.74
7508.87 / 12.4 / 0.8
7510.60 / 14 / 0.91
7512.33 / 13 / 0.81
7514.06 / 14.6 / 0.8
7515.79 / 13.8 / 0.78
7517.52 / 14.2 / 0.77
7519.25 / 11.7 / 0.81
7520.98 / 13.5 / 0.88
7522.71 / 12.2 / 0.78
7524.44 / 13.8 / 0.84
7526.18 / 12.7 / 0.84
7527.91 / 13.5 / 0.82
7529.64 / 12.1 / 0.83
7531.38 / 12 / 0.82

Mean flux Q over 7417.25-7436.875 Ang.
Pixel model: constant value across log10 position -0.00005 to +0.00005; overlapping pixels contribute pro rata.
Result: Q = 12.8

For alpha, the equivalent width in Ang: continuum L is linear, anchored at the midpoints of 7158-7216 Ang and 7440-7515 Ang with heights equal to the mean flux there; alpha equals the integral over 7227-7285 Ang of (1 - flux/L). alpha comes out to 0.8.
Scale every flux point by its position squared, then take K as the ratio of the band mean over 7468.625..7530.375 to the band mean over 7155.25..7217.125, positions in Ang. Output 1.2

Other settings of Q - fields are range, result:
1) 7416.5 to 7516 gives 13.1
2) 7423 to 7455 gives 12.9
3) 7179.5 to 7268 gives 12.2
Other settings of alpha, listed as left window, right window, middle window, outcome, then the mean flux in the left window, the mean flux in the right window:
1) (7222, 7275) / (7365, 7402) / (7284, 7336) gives -1.4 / 12.2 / 13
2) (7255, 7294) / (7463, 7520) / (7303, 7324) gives -0.6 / 12.4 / 13.2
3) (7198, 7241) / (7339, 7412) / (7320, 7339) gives -1.0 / 12.2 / 13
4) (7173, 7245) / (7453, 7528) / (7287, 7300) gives 0.1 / 12.3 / 13.2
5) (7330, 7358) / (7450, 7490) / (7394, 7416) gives 0.9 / 13.4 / 13.4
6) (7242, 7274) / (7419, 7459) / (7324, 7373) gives -2.3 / 12.1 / 12.9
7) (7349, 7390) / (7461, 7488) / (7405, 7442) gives 0.8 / 12.8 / 13.3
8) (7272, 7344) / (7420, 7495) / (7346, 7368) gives 0.4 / 12.9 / 13.1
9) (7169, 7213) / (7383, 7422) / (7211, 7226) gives -0.2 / 12.3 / 12.8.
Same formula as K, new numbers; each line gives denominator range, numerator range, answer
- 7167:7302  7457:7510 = 1.14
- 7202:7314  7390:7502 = 1.11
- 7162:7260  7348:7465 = 1.10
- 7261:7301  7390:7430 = 1.08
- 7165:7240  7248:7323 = 1.03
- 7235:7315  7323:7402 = 1.08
